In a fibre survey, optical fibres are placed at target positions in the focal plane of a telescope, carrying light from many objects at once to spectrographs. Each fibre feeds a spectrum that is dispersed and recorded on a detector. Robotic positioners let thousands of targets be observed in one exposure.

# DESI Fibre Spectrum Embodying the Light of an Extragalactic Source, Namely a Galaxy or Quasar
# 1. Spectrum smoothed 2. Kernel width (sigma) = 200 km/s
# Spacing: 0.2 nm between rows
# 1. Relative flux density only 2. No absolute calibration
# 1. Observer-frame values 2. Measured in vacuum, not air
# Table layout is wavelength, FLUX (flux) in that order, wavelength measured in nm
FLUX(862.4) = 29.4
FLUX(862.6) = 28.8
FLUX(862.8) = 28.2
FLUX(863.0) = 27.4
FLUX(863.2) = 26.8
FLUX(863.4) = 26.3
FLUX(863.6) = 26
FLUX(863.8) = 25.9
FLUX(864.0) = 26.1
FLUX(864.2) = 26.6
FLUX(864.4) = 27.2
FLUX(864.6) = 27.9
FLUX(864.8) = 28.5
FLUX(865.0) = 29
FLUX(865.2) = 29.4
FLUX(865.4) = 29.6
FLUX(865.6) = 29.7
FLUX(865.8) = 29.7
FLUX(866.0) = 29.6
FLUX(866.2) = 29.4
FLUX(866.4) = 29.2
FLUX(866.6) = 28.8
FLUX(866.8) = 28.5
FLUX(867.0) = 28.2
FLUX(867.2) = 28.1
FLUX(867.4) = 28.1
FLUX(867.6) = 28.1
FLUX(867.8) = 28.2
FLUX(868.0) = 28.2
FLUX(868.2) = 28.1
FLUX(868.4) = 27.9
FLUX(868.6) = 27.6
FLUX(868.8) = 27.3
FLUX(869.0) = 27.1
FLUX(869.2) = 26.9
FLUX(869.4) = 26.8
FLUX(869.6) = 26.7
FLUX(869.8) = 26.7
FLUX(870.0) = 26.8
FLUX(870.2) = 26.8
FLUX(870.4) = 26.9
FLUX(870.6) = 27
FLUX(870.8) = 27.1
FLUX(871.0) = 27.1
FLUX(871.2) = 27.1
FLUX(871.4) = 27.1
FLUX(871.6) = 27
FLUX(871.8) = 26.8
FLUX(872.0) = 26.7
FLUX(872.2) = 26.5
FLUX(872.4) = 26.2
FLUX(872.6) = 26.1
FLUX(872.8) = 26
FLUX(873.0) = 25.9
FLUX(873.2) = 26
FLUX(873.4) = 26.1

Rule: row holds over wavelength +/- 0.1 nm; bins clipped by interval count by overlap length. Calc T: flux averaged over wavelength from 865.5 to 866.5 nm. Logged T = 29.5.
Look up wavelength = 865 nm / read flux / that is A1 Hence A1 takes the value 29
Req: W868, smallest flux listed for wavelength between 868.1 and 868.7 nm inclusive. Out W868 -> 27.6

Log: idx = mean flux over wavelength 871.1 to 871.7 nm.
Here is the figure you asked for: 27.1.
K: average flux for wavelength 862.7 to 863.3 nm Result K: 27.5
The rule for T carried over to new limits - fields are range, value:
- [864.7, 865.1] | 28.7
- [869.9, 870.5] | 26.8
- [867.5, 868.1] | 28.2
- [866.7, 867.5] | 28.2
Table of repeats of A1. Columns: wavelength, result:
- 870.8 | 27.1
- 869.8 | 26.7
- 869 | 27.1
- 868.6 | 27.6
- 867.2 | 28.1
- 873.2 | 26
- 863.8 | 25.9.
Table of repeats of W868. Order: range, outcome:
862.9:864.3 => 25.9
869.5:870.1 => 26.7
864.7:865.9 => 28.5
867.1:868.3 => 28.1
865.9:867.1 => 28.2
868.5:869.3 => 26.9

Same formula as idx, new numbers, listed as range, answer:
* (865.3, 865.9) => 29.7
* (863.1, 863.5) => 26.6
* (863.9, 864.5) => 26.6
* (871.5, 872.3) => 26.8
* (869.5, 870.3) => 26.8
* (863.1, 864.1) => 26.2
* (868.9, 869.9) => 26.8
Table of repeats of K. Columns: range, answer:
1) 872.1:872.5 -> 26.4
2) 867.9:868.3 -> 28.1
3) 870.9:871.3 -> 27.1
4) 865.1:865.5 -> 29.5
